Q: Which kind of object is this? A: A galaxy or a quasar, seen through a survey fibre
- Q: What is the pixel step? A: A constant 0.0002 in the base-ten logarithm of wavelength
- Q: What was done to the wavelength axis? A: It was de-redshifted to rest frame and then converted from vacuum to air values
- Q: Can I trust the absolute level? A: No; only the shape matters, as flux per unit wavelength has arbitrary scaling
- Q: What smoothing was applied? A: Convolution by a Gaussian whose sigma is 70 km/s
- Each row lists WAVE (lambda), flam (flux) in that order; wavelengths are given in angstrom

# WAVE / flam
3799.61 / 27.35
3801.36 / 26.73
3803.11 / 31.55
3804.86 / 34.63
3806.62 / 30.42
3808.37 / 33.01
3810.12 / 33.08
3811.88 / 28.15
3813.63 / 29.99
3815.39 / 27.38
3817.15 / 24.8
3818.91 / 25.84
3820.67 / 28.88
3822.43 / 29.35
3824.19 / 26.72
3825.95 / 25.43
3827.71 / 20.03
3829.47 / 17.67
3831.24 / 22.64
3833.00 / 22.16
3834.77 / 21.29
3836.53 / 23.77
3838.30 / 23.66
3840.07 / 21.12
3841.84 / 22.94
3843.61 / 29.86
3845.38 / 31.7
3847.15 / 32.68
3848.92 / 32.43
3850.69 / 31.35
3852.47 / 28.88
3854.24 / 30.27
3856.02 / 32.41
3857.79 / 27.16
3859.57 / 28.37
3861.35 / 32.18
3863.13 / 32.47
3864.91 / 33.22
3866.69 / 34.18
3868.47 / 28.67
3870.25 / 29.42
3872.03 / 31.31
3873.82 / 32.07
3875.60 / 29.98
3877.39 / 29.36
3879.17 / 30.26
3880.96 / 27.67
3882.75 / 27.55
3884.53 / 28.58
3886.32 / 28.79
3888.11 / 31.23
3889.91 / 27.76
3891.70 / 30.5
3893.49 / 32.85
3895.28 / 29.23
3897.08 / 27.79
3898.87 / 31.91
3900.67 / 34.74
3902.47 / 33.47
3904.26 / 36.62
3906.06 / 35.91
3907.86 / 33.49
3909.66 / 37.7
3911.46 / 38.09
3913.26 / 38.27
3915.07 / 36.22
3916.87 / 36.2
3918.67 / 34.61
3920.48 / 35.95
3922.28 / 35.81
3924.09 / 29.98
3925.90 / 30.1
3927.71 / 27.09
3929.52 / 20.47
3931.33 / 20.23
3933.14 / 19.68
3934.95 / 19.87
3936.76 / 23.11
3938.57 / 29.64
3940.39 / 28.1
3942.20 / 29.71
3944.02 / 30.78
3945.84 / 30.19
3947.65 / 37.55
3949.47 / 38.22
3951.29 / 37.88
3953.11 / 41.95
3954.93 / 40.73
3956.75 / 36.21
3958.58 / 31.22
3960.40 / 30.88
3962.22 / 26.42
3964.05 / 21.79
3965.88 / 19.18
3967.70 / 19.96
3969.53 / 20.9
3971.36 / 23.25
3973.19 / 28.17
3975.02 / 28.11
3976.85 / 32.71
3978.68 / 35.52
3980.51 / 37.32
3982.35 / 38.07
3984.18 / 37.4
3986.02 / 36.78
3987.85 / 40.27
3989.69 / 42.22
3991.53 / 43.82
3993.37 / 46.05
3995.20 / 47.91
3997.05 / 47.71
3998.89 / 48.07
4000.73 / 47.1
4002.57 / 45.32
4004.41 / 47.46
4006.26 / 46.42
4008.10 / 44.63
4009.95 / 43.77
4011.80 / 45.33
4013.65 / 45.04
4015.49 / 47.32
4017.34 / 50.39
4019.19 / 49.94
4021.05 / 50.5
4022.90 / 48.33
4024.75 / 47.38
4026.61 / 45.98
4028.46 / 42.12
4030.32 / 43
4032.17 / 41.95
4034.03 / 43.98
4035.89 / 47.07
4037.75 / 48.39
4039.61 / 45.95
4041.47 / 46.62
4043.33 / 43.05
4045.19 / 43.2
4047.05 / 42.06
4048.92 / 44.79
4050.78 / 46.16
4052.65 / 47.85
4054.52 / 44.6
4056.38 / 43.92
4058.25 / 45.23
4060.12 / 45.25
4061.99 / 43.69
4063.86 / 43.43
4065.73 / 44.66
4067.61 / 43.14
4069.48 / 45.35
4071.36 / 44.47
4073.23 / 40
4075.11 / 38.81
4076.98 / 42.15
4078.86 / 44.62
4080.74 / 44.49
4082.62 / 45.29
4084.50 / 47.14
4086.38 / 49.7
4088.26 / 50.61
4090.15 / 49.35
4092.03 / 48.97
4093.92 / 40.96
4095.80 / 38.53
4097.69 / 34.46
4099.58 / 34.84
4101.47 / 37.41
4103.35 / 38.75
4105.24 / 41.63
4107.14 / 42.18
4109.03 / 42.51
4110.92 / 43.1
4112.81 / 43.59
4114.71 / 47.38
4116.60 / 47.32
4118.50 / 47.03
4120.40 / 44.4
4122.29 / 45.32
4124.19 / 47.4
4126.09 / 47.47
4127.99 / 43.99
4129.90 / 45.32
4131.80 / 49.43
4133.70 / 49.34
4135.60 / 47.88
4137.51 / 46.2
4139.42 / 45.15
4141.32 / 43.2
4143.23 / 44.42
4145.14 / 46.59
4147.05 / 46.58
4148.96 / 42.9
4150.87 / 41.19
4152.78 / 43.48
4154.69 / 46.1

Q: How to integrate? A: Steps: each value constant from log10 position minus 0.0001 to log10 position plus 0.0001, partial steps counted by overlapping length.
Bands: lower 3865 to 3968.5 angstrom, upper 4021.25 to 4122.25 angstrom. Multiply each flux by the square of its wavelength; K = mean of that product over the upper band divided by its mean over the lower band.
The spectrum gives 1.55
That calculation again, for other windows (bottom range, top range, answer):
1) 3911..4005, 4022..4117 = 1.38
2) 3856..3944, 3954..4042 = 1.38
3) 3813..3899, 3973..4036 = 1.66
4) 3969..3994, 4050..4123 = 1.31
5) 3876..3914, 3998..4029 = 1.56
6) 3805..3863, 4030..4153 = 1.84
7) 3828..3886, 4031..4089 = 1.75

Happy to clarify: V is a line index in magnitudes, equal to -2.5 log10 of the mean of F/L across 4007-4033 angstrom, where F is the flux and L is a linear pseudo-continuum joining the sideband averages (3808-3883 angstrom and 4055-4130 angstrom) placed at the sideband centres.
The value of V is -0.176 mag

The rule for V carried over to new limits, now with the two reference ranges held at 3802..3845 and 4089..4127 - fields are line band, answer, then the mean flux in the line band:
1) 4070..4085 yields -0.05 mag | 43.3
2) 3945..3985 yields 0.11 mag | 31.5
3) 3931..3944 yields 0.31 mag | 25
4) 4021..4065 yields -0.15 mag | 45.1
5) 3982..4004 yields -0.20 mag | 43.6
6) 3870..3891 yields 0.01 mag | 29.5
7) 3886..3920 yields -0.08 mag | 33.6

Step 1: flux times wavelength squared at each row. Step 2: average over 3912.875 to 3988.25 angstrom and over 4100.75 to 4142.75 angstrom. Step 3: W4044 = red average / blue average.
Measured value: 1.6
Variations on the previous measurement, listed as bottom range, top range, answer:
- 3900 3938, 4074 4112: 1.49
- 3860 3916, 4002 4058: 1.54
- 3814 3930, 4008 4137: 1.66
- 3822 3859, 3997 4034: 1.92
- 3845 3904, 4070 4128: 1.59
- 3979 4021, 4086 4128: 1.04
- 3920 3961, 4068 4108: 1.50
